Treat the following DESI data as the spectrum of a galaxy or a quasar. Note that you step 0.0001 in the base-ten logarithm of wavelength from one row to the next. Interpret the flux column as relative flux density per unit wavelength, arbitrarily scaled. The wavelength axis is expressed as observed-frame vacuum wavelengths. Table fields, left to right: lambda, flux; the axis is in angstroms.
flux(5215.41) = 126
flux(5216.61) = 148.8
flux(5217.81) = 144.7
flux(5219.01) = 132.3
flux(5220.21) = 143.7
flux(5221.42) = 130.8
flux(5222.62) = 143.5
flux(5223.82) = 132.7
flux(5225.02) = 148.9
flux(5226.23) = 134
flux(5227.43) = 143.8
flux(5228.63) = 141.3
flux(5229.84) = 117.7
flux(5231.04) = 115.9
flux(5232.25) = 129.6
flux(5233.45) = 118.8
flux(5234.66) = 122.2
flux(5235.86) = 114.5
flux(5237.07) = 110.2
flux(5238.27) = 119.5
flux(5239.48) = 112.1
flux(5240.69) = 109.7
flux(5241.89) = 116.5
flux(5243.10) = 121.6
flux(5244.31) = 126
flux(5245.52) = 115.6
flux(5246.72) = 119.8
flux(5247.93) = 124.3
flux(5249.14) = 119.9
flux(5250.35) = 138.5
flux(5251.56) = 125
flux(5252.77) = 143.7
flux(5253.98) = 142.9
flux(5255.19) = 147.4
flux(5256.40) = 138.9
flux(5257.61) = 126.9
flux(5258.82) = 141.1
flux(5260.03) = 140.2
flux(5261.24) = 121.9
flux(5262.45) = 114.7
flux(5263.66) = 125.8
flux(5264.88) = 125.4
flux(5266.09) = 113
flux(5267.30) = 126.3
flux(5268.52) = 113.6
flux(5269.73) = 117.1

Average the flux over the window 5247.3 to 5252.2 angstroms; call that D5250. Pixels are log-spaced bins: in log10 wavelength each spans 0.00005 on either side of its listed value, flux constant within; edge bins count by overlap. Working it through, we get 127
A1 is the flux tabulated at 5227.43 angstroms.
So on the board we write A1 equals 143.8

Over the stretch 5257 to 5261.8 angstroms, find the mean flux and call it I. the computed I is 133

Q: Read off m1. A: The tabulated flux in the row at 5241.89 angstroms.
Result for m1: 116.5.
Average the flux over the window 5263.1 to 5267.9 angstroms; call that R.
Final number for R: 123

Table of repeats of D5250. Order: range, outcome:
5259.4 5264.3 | 126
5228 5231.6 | 125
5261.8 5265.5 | 122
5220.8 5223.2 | 137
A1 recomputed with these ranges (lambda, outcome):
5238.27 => 119.5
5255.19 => 147.4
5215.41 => 126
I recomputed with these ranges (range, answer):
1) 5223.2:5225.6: 141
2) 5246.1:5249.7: 121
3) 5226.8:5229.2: 143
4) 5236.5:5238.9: 115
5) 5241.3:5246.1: 120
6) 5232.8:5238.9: 117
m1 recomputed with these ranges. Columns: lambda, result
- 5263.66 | 125.8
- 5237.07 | 110.2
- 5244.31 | 126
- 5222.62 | 143.5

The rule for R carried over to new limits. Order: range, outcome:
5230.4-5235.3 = 122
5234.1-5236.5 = 118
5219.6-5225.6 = 140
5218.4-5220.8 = 138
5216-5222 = 140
